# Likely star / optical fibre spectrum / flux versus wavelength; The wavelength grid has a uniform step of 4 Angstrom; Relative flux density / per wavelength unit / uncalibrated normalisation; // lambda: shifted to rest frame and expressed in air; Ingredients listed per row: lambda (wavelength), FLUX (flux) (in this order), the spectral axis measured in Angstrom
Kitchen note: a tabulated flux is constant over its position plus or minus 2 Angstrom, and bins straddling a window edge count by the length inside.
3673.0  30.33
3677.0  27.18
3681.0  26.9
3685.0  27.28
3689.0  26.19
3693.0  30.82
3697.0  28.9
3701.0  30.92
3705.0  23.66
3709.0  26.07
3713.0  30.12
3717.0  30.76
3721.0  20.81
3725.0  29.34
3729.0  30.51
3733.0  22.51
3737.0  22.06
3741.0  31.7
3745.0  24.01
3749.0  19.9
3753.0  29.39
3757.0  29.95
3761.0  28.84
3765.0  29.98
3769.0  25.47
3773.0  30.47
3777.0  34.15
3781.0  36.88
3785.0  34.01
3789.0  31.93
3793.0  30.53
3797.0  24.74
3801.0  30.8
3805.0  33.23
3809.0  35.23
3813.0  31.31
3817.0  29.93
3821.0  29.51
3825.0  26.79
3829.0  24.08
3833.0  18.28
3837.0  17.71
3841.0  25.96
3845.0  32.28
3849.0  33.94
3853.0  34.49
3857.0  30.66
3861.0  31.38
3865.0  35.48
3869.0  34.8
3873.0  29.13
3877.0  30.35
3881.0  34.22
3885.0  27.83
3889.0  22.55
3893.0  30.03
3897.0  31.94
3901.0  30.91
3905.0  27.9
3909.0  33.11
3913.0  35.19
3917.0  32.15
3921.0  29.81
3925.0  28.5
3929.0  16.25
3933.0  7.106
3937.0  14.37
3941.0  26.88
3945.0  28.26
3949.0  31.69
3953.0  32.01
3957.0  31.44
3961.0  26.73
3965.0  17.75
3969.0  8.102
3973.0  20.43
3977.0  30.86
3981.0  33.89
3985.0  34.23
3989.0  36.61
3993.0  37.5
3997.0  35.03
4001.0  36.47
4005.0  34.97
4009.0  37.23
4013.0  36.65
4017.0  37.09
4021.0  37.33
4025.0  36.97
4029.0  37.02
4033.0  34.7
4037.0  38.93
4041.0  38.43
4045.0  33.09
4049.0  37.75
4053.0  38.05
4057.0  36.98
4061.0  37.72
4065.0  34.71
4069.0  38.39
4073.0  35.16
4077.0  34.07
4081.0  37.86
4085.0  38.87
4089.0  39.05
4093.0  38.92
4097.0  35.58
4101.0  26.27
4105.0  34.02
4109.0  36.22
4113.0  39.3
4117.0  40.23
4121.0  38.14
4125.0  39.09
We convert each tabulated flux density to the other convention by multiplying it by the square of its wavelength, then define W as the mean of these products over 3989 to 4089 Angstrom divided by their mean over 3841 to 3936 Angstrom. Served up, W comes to 1.35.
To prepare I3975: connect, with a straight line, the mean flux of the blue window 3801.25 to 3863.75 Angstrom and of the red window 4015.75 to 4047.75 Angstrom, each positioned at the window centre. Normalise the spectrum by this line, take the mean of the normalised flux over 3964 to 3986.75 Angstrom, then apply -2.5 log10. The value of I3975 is 0.38 mag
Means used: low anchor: 29.1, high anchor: 36.7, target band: 24.4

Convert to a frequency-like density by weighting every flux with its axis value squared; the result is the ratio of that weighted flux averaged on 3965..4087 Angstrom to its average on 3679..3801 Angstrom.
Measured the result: 1.41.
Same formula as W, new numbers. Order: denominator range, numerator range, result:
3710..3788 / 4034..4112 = 1.50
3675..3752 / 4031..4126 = 1.65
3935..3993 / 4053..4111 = 1.41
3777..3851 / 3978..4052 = 1.37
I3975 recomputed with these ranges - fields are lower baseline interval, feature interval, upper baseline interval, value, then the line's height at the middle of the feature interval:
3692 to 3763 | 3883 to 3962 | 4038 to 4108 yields 0.18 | 32.3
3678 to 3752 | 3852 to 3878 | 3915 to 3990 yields -0.24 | 26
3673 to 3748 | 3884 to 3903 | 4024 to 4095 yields 0.13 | 32.4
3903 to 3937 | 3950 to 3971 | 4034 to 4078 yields 0.21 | 28.9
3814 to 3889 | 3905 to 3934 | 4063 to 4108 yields 0.16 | 31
